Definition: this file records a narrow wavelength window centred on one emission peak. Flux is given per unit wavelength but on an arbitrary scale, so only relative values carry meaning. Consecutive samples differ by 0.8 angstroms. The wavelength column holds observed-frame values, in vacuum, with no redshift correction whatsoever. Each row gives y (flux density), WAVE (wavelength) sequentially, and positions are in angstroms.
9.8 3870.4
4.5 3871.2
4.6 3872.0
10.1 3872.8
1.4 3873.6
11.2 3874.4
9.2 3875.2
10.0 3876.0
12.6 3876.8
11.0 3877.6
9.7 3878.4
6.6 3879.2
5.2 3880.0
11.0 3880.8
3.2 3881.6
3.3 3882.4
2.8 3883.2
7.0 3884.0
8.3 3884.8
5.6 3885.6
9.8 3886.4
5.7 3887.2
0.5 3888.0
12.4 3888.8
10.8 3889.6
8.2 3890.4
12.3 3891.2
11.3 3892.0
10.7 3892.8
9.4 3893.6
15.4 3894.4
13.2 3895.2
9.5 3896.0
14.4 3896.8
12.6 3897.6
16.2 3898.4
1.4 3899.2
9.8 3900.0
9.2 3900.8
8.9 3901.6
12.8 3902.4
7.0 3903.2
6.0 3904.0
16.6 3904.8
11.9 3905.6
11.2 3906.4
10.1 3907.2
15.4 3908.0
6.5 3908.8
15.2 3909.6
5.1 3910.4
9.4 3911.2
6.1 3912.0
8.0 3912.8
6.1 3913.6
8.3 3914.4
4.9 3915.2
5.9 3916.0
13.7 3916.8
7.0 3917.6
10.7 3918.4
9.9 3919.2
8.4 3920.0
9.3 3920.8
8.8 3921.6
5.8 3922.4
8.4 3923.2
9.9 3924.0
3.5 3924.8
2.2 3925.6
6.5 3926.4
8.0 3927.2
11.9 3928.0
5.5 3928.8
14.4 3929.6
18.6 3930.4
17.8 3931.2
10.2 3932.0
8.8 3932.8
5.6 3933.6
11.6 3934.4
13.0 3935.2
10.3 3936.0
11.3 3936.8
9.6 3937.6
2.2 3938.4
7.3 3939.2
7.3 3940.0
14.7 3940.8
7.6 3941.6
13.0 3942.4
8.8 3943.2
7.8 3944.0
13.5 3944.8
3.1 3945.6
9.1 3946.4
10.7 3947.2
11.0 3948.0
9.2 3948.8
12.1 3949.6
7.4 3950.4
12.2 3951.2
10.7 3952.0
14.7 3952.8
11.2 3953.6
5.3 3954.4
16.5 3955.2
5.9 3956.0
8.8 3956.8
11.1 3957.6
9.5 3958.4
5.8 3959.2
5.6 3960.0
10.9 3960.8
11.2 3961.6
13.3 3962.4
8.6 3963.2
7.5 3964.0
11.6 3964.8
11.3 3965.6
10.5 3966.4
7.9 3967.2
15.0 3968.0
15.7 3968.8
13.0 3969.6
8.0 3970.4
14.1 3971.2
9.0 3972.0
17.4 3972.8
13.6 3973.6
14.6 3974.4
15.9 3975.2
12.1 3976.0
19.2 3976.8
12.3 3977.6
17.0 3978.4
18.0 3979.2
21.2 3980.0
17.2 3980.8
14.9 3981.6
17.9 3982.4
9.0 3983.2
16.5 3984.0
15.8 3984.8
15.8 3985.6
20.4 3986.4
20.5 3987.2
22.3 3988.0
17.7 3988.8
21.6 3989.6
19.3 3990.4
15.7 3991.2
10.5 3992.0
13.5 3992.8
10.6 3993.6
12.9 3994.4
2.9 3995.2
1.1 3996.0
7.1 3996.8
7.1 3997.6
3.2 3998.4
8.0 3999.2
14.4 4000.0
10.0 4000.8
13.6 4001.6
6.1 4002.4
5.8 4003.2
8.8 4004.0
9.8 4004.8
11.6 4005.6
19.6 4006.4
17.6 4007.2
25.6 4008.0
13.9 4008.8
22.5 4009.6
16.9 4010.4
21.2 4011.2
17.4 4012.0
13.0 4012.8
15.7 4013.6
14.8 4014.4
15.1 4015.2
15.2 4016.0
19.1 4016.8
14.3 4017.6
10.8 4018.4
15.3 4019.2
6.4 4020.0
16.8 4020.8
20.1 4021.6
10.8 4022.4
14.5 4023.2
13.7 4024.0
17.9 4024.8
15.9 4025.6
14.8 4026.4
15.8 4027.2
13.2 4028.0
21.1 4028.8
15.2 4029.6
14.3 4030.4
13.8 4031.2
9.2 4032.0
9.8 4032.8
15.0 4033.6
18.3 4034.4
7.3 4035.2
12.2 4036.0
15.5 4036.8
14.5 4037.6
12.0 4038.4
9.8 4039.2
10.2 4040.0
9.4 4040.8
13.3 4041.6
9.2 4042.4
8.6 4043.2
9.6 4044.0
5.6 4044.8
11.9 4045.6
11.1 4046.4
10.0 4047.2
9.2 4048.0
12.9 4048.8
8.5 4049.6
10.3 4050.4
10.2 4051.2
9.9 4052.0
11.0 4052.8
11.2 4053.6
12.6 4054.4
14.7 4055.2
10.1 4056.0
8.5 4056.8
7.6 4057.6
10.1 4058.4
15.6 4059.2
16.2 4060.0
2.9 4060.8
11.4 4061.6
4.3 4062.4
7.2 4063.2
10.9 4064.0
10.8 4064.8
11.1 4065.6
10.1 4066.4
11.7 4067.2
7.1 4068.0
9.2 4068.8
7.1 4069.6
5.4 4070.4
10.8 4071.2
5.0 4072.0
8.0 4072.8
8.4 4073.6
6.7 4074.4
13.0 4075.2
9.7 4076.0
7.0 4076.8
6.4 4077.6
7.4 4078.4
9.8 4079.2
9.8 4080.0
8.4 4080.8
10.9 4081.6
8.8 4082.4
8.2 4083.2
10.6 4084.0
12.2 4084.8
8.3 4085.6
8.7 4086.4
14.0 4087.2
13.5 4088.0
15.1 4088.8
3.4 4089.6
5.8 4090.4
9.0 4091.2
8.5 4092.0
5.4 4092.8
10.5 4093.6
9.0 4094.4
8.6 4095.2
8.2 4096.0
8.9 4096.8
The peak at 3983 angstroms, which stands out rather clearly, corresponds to C IV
